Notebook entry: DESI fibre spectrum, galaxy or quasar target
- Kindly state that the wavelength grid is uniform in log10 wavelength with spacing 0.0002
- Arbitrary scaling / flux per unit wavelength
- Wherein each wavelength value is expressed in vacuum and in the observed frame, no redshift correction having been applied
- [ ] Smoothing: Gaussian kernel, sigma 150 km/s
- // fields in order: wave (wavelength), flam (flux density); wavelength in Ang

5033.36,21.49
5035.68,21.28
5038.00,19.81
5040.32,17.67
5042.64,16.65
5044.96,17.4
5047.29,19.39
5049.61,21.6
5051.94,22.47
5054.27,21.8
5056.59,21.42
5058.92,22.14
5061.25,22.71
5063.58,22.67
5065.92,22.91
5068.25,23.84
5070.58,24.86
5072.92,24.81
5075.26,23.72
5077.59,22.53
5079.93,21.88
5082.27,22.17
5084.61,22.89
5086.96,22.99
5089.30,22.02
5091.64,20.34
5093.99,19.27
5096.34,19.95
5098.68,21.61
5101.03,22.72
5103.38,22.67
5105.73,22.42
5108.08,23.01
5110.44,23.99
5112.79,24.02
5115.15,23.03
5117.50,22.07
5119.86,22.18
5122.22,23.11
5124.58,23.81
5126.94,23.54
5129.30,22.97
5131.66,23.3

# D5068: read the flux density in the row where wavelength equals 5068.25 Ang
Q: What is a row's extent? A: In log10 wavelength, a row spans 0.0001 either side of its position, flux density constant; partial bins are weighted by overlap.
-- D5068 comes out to 23.84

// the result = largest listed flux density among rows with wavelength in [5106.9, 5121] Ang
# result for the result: 24.02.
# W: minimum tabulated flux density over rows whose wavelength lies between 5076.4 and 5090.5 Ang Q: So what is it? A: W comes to 21.88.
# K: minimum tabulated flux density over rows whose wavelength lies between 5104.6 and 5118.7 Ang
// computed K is 22.07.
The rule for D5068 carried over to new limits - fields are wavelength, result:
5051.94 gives 22.47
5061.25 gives 22.71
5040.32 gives 17.67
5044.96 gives 17.4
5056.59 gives 21.42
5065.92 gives 22.91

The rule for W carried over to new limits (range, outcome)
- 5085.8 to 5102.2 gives 19.27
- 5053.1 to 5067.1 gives 21.42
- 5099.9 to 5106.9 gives 22.42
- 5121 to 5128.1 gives 23.11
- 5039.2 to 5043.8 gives 16.65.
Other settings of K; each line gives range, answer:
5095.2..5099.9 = 19.95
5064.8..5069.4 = 22.91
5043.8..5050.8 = 17.4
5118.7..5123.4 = 22.18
